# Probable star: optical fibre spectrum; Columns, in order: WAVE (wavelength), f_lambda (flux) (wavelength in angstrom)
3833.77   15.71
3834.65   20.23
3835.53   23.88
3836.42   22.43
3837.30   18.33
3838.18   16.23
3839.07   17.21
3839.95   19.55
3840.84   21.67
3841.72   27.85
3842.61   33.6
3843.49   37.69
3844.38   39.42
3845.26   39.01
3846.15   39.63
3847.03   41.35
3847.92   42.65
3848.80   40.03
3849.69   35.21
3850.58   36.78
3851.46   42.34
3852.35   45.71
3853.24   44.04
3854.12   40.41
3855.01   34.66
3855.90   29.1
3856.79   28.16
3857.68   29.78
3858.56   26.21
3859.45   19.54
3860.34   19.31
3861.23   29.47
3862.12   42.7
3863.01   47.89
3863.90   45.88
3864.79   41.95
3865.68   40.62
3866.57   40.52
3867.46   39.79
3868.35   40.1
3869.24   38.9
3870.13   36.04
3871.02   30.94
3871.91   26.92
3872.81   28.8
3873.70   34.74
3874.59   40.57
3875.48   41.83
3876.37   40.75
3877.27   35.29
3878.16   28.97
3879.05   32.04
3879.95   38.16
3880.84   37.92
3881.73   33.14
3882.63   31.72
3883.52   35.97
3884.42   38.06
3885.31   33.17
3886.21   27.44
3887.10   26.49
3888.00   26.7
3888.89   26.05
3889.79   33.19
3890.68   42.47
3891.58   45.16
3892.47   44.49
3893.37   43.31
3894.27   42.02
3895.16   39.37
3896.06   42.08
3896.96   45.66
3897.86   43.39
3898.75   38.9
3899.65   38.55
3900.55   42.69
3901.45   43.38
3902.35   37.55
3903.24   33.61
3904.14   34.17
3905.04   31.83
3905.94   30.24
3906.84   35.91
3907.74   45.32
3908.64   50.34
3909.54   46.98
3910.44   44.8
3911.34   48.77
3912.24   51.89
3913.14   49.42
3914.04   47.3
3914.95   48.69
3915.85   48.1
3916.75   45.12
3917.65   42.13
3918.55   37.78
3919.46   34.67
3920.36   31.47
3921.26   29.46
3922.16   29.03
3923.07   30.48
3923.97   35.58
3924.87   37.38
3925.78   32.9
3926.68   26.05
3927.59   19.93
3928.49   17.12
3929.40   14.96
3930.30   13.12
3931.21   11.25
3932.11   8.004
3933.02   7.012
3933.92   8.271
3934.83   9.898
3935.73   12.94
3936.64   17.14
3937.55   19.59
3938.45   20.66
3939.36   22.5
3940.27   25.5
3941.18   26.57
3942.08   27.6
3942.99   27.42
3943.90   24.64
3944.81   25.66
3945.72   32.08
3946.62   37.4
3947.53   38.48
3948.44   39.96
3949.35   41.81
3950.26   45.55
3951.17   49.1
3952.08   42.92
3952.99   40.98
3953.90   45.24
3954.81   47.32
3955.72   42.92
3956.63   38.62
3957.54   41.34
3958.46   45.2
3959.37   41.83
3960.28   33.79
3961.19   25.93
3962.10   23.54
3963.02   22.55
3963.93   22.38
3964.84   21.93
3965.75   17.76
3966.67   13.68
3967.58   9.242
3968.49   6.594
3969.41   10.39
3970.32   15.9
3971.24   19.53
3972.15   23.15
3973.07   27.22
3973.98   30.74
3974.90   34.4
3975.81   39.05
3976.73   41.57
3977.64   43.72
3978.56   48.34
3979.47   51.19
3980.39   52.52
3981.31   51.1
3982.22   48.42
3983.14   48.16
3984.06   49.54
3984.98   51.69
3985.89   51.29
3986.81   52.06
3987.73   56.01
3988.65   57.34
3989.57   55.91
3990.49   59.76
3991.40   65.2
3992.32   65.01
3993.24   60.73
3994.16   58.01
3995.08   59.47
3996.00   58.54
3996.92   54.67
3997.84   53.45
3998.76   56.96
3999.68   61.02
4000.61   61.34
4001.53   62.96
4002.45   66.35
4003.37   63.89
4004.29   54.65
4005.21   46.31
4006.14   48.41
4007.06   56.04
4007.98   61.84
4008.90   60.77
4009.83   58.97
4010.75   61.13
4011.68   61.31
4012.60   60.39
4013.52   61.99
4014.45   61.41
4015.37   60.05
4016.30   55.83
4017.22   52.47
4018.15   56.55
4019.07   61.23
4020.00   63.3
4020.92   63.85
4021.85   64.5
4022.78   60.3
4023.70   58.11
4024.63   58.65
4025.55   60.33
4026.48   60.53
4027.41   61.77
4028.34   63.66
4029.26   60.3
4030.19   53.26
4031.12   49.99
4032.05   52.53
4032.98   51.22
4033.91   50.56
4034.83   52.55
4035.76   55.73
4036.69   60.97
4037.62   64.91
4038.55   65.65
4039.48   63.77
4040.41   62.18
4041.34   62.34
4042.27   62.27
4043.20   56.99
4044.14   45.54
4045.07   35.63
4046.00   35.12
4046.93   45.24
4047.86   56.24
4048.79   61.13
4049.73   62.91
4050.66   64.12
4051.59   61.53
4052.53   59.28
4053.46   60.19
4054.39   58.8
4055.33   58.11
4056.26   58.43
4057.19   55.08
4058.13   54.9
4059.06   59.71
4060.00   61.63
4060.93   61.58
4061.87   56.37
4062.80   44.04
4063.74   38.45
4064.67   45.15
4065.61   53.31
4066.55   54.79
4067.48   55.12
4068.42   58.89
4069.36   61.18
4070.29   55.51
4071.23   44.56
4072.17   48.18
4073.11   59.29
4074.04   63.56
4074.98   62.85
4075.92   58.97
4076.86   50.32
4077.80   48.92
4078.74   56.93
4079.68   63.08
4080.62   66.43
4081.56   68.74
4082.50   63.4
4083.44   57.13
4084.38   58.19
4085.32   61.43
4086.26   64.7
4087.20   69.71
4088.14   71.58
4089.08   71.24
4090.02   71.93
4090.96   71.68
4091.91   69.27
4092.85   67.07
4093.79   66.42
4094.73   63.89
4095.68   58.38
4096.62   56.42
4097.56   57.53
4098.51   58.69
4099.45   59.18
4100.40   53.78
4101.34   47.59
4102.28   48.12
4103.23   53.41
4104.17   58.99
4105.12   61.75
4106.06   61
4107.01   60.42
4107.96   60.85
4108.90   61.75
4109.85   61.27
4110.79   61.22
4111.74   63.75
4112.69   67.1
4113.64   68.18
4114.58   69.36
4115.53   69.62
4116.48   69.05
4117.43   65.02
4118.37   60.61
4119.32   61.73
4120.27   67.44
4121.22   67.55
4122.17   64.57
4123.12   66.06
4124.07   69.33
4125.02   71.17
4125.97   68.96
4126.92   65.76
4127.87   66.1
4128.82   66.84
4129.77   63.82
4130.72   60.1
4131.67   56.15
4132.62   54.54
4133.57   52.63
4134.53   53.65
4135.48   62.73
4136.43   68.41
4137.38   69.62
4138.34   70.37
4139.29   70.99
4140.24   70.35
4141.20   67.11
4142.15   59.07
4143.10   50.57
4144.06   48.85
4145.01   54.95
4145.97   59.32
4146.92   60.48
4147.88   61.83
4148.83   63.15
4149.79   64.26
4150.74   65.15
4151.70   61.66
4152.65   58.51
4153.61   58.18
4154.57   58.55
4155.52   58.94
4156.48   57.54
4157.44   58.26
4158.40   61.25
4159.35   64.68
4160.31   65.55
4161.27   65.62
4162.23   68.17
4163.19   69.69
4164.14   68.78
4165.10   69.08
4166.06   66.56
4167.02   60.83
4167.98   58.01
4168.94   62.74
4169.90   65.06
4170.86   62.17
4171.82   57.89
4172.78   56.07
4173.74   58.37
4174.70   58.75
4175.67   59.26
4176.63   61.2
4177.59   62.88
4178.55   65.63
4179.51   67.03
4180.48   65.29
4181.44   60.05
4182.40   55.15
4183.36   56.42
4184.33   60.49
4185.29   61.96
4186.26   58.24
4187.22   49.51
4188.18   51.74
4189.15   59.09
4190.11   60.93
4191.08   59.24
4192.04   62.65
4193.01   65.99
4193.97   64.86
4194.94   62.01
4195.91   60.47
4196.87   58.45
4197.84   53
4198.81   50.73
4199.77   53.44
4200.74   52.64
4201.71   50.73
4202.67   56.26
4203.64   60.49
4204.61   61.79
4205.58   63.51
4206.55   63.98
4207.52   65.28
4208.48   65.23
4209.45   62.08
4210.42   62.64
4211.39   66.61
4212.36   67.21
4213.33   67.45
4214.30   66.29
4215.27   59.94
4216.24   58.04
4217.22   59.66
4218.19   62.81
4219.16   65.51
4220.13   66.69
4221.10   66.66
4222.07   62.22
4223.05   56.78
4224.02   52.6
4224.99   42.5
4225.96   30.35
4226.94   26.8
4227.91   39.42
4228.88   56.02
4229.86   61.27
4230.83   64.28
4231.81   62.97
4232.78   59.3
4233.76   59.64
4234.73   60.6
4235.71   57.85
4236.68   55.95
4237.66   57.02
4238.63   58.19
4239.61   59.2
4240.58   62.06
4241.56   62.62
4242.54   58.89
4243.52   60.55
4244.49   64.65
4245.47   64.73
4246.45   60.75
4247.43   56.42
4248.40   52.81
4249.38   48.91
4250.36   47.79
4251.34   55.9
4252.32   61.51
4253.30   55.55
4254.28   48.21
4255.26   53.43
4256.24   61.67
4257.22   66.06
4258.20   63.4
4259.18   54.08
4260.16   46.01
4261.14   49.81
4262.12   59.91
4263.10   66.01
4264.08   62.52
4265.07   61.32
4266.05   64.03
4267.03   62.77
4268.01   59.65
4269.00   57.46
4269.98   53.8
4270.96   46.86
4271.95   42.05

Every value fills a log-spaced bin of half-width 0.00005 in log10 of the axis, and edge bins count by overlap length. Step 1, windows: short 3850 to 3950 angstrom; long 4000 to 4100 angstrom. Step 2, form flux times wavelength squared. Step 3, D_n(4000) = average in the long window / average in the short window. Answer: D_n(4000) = 1.86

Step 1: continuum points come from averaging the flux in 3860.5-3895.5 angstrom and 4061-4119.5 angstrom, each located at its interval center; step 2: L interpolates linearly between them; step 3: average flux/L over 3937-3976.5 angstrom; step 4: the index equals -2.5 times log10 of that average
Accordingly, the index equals 0.44 mag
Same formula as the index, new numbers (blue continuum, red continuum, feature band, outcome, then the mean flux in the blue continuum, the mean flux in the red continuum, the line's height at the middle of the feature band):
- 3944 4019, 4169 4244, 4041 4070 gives -0.10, 45.5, 59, 49.9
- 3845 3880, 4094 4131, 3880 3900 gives 0.06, 36.4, 62.5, 39.3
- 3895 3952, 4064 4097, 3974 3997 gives -0.19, 32.9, 60.4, 43.8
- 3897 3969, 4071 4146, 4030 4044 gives -0.15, 32.1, 62.1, 49.9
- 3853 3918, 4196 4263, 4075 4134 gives -0.23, 37.9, 57.8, 50.6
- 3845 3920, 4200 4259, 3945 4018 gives -0.03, 38.1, 58.3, 43.9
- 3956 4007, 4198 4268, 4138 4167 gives -0.17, 43.4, 58.2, 53.5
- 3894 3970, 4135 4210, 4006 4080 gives -0.25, 32.2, 61.1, 45.5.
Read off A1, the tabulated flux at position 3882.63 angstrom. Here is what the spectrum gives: 31.72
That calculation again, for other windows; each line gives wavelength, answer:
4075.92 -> 58.97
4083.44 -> 57.13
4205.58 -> 63.51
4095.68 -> 58.38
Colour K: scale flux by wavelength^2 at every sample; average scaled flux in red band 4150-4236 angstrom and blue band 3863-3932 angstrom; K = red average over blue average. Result 1.90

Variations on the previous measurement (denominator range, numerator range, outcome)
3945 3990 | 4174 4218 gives 1.81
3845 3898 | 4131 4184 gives 1.94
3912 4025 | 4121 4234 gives 1.62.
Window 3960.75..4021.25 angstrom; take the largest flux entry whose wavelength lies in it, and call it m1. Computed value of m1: 66.35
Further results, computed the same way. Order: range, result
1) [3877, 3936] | 51.89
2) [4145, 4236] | 69.69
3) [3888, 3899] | 45.66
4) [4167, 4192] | 67.03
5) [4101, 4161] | 71.17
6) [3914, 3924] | 48.69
